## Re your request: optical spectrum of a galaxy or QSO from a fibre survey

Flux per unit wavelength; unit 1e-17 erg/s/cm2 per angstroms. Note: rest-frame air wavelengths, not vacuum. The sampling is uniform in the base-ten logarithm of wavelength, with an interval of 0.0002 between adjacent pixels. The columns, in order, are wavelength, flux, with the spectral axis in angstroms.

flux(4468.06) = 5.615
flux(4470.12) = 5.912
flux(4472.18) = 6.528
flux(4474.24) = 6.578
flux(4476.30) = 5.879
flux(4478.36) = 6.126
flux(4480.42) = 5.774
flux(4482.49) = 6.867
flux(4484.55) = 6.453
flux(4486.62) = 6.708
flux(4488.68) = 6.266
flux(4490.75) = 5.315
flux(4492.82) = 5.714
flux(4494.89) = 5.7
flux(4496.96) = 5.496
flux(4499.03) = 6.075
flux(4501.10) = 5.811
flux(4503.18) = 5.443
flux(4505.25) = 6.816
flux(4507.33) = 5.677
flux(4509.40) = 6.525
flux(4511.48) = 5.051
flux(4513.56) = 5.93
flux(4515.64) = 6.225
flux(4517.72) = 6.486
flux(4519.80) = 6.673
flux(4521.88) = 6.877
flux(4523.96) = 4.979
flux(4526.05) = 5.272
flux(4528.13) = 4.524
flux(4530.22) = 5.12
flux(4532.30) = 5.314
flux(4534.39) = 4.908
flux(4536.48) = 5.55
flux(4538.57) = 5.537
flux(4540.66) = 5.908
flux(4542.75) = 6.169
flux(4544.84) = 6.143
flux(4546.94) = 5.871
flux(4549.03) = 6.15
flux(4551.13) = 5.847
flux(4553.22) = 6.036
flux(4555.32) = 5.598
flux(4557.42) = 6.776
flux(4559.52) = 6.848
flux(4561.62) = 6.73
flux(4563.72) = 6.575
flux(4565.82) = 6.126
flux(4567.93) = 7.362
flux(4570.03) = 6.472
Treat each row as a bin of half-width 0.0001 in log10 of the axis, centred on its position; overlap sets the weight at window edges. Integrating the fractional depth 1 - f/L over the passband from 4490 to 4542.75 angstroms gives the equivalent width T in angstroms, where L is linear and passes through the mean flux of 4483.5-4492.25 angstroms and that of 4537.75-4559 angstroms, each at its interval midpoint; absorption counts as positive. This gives 3.2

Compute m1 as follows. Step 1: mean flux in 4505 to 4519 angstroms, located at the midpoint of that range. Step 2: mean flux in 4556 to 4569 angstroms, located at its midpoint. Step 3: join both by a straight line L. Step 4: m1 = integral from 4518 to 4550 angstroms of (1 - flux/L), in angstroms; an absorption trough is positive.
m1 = 3.3 angstroms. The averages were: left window 6.07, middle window 5.69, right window 6.7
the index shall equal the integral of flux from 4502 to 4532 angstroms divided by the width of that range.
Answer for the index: 5.82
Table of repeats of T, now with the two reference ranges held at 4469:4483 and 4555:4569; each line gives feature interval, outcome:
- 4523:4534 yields 2.4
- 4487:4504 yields 1.4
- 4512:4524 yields 0.3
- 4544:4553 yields 0.8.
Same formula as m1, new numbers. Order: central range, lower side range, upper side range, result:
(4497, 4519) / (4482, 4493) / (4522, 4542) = -0.7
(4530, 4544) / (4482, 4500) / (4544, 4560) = 1.3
